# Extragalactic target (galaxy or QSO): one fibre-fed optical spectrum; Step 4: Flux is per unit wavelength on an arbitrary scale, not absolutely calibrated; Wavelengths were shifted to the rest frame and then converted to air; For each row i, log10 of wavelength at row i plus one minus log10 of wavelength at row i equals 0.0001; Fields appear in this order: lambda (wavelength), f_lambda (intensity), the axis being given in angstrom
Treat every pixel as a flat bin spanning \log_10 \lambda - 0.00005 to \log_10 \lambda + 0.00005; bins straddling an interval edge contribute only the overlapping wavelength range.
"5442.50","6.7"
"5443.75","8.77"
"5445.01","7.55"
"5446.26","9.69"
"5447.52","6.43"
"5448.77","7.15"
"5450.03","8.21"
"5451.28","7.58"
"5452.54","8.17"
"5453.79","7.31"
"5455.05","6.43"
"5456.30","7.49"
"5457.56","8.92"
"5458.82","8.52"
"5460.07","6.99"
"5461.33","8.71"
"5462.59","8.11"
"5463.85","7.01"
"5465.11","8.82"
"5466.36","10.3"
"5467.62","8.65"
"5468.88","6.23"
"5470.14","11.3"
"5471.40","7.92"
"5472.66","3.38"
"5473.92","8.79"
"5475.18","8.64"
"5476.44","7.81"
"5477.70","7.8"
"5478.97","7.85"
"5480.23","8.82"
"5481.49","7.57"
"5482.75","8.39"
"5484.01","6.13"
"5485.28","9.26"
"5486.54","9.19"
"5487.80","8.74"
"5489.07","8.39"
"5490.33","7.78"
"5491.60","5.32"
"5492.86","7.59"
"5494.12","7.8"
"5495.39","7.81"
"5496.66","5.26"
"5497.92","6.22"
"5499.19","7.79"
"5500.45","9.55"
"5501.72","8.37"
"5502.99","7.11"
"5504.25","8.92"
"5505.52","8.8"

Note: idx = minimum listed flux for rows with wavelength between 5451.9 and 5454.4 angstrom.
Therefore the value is 7.31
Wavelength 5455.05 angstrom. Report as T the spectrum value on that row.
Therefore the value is 6.43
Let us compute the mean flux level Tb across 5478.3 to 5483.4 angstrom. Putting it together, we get 8.15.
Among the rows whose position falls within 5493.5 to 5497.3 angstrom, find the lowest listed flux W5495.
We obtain 5.26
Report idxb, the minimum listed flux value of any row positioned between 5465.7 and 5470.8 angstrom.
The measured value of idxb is 6.23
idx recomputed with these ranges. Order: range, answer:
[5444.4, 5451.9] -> 6.43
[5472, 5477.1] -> 3.38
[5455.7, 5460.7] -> 6.99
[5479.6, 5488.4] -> 6.13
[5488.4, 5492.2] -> 5.32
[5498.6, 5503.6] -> 7.11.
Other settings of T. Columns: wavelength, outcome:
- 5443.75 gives 8.77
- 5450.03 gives 8.21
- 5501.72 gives 8.37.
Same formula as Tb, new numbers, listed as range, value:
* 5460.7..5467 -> 8.59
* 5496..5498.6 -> 5.79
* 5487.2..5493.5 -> 7.56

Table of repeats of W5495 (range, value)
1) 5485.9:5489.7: 8.39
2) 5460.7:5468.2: 7.01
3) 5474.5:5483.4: 7.57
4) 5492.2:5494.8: 7.59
